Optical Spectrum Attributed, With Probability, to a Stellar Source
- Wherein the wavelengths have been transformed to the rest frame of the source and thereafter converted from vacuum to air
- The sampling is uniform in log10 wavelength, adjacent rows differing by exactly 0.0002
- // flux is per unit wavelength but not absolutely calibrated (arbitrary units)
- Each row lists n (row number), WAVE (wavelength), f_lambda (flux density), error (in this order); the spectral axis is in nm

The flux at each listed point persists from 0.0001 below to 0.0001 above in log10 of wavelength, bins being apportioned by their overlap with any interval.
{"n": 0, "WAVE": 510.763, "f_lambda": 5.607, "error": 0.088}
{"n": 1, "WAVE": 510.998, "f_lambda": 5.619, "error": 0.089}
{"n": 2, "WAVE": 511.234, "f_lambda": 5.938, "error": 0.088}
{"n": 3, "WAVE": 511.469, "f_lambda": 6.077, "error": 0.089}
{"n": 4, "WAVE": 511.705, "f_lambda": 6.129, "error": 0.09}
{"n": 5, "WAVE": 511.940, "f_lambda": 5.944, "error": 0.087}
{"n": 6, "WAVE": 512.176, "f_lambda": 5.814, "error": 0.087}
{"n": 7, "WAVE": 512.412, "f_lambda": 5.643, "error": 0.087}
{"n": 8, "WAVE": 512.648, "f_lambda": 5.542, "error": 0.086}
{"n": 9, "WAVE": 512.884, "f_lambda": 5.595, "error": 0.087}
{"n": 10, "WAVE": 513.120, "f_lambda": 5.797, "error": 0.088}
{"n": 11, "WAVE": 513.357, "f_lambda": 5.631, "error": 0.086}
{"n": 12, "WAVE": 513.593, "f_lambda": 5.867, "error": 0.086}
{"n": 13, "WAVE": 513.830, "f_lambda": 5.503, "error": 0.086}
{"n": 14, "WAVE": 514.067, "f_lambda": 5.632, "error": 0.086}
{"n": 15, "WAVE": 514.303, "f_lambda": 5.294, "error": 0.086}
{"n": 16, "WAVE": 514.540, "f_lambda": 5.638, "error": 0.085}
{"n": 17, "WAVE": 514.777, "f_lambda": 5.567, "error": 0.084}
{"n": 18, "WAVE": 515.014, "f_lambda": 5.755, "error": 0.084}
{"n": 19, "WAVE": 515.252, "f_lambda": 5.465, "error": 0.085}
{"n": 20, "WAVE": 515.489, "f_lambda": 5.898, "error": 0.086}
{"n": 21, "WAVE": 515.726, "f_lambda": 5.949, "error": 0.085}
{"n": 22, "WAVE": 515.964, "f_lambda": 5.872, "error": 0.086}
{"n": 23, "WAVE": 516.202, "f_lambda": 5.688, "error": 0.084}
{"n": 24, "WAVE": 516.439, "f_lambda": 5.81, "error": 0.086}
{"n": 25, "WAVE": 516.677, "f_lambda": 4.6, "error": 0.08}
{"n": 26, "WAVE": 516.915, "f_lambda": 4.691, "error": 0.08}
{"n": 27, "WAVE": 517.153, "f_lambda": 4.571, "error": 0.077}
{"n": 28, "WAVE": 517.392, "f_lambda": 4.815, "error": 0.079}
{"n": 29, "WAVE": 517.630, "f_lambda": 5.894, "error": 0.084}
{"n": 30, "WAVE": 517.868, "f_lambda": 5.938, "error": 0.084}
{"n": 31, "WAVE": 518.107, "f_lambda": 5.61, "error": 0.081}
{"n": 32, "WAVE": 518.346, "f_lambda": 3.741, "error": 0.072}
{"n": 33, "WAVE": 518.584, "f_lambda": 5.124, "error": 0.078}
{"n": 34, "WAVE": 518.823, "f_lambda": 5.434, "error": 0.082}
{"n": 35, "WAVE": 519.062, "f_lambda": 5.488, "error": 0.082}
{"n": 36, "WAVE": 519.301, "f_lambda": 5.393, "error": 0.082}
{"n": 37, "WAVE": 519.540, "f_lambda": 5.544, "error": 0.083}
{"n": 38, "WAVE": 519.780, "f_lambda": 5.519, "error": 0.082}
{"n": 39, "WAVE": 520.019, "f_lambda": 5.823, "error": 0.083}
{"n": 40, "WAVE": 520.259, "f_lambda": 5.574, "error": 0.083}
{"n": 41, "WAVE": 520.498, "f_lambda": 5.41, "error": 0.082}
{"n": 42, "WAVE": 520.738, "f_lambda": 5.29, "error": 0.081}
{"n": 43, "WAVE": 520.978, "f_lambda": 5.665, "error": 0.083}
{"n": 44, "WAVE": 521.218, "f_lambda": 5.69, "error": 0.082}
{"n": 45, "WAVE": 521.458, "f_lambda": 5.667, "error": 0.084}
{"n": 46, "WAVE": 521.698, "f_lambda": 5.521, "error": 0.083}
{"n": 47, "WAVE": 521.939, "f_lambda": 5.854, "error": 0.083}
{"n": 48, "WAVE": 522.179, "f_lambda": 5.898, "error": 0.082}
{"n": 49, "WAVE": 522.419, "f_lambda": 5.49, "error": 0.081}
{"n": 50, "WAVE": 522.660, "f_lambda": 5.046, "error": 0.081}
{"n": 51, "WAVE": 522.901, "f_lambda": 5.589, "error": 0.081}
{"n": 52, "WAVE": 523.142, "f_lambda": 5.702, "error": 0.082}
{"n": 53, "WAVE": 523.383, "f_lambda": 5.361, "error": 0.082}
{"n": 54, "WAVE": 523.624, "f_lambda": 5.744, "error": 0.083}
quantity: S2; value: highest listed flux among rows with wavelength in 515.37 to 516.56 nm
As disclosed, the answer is 5.949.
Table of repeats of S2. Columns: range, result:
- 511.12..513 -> 6.129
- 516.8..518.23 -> 5.938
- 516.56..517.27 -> 4.691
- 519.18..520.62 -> 5.823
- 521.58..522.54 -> 5.898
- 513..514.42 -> 5.867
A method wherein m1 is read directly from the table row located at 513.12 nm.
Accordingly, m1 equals 5.797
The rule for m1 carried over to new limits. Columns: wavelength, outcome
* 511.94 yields 5.944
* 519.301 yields 5.393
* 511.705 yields 6.129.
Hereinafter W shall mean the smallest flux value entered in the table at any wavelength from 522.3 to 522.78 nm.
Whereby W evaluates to 5.046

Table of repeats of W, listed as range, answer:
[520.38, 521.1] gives 5.29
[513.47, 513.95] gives 5.503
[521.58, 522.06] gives 5.521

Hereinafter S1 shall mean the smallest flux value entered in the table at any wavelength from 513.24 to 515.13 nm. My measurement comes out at 5.294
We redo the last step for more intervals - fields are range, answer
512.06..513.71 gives 5.542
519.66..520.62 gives 5.41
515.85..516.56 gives 5.688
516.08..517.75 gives 4.571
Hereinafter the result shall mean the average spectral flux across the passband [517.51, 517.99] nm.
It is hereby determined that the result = 5.92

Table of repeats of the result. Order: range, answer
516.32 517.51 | 4.9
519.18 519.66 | 5.47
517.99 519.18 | 5.08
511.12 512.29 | 5.98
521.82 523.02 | 5.58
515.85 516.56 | 5.79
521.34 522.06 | 5.68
